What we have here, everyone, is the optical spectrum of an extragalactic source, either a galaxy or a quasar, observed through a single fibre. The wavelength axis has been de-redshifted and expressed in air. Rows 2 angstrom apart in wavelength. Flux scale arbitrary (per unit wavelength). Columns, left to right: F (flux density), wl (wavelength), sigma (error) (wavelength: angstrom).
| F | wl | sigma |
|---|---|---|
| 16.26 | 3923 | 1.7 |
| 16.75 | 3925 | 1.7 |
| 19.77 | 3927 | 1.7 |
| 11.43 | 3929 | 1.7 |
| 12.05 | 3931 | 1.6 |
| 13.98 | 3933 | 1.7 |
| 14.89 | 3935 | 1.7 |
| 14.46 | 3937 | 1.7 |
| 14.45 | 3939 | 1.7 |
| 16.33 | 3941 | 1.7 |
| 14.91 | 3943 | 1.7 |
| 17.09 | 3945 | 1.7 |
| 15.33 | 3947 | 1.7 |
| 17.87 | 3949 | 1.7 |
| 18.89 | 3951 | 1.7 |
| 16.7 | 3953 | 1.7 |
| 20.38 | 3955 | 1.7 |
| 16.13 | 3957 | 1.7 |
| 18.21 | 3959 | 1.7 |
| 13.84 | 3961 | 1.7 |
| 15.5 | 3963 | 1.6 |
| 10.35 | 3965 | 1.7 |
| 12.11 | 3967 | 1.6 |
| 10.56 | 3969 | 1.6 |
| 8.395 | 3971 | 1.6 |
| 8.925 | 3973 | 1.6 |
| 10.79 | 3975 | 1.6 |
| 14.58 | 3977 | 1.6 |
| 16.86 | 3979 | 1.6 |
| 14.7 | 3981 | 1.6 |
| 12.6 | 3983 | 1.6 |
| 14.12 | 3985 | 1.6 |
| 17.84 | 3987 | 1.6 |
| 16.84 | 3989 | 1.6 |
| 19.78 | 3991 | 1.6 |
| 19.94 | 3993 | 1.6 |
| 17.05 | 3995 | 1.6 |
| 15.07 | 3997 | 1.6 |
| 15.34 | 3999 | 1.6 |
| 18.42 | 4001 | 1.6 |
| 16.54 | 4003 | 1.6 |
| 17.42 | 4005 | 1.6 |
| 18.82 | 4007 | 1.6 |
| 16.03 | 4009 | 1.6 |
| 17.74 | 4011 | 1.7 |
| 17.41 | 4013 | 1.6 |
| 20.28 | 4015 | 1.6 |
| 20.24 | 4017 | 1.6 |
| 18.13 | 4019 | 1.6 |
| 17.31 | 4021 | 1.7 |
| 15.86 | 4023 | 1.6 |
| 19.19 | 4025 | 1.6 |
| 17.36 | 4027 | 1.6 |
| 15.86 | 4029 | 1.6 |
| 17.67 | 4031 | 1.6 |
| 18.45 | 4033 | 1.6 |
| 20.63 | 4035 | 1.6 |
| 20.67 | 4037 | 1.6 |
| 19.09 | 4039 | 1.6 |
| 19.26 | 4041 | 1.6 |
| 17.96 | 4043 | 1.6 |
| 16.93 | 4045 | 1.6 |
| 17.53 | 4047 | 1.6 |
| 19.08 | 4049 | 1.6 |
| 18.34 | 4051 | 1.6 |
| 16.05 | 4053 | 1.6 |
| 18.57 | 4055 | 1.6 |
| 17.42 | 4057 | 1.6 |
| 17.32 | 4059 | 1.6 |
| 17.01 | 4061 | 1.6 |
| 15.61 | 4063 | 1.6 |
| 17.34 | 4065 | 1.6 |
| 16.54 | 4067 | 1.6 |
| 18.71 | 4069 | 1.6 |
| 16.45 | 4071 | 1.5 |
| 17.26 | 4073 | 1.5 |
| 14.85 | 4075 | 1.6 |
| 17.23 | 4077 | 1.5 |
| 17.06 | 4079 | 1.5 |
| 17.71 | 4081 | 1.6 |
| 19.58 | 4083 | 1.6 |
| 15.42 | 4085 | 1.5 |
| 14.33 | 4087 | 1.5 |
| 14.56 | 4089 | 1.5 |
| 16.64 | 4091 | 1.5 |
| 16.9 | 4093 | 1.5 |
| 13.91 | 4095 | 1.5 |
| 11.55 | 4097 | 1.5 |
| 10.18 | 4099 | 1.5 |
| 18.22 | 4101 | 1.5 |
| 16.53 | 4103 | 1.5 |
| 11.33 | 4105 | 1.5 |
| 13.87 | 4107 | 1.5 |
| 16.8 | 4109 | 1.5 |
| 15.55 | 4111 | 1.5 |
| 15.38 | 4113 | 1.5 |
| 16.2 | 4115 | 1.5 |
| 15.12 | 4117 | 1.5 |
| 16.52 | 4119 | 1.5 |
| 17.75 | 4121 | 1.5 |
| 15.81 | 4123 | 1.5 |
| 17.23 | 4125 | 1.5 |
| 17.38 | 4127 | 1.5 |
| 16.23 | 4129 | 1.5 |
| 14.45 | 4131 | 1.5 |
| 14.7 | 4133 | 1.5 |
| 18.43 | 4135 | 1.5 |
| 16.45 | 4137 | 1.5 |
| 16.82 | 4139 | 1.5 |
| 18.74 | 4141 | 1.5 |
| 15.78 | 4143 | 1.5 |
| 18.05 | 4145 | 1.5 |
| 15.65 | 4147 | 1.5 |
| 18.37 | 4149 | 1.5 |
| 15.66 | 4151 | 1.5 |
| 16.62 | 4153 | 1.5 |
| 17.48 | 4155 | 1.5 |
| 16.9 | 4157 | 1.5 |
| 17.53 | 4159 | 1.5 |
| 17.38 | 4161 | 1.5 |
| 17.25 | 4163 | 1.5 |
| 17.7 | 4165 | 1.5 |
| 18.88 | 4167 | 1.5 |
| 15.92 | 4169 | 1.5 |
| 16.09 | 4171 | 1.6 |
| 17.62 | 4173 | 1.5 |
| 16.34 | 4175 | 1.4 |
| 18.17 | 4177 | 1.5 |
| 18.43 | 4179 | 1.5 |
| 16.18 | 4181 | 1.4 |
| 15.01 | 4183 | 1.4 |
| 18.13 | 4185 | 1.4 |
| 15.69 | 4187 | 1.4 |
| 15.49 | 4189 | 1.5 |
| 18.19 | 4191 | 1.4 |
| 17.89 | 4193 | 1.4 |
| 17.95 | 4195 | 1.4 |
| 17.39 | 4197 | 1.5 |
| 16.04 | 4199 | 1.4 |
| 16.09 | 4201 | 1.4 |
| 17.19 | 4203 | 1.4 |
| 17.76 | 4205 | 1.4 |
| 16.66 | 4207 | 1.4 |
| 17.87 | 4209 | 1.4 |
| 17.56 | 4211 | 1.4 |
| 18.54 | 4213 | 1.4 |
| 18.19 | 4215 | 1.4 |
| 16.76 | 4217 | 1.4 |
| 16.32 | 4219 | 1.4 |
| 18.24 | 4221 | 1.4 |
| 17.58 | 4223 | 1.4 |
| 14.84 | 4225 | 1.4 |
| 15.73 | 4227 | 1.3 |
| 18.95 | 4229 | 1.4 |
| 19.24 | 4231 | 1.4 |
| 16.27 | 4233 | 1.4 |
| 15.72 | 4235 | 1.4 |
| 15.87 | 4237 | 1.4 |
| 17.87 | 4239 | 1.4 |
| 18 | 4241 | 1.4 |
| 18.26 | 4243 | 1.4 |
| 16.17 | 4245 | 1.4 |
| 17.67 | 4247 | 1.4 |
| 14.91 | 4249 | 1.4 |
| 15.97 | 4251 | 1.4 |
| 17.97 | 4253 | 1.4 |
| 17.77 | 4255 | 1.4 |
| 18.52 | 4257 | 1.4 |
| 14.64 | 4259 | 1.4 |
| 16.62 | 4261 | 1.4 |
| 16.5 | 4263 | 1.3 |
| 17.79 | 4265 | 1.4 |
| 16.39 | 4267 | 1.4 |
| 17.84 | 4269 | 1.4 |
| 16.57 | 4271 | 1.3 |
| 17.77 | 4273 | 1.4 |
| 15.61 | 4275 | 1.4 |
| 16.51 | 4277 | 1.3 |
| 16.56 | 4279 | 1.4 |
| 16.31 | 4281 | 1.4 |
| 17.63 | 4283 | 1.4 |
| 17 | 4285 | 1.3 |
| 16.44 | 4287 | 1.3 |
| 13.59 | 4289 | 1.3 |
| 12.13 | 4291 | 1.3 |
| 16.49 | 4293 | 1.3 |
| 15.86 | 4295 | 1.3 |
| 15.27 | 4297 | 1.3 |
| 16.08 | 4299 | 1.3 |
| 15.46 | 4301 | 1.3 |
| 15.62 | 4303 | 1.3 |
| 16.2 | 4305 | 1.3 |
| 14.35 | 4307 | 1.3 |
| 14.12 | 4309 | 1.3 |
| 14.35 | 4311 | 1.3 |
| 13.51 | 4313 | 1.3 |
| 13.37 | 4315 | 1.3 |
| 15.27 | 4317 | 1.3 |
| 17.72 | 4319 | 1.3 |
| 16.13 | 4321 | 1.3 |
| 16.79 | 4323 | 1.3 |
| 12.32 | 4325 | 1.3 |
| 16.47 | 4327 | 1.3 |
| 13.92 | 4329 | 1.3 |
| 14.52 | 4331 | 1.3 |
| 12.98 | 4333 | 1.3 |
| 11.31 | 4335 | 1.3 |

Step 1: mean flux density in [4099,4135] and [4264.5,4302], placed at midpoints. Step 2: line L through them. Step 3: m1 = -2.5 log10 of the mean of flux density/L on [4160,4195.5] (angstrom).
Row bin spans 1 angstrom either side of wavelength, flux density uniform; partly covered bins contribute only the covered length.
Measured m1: -0.08 mag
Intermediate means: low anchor 15.7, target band 17.1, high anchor 16.2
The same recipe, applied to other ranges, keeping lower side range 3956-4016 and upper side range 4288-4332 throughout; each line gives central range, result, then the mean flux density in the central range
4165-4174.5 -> -0.13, 17.1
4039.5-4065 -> -0.15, 17.6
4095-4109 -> 0.10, 13.9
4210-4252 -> -0.13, 17.1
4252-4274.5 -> -0.14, 17.1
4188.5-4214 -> -0.15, 17.3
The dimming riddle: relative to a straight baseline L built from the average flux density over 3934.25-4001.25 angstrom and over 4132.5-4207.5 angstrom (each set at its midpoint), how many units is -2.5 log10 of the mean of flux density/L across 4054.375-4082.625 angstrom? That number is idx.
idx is -0.06 mag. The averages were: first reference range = 15.2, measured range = 17.1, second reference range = 17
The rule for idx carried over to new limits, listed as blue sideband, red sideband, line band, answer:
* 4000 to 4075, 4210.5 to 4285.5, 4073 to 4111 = 0.14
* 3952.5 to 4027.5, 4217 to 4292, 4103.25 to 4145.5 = 0.02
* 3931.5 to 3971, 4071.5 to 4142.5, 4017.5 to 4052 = -0.17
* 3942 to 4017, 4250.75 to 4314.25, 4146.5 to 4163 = -0.07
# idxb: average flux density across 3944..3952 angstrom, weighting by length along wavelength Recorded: 17.3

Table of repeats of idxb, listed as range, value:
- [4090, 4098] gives 14.8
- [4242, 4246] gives 17.2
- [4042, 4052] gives 18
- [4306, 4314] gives 14.1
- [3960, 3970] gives 12.5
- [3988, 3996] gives 18.4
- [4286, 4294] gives 14.7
